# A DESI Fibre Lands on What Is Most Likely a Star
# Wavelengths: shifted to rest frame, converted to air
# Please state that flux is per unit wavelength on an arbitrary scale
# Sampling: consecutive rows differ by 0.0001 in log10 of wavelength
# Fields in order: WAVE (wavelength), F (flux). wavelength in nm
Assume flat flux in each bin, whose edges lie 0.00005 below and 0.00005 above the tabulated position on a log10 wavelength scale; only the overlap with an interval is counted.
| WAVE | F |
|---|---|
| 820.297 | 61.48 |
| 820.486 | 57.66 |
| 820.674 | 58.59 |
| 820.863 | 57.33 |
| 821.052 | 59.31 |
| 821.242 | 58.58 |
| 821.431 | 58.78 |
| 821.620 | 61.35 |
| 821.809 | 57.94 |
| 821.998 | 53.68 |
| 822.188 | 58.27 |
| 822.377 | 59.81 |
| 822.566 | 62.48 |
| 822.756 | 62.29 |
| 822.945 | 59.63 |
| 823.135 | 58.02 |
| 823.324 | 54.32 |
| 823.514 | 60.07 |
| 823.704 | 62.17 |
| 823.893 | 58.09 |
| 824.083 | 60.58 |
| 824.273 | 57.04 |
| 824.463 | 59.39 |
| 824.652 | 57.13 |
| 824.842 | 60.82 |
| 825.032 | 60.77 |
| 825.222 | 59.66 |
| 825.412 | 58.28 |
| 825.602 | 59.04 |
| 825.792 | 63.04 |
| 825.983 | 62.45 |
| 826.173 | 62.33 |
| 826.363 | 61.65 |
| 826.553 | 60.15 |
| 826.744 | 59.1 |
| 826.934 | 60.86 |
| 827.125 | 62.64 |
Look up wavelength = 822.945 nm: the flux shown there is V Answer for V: 59.63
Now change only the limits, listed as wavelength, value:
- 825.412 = 58.28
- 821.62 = 61.35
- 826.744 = 59.1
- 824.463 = 59.39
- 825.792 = 63.04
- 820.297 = 61.48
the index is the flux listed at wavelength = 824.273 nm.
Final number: 57.04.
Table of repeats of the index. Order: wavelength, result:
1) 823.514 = 60.07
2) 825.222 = 59.66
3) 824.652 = 57.13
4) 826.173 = 62.33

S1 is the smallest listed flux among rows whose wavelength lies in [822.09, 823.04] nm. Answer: 58.27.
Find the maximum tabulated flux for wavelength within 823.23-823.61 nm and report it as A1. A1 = 60.07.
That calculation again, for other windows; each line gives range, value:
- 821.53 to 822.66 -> 62.48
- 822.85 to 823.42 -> 59.63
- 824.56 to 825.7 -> 60.82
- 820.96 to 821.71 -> 61.35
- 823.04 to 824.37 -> 62.17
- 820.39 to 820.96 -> 58.59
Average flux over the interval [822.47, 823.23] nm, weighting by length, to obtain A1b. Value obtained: 60.6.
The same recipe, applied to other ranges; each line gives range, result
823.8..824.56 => 58.8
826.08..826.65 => 61.4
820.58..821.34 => 58.4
